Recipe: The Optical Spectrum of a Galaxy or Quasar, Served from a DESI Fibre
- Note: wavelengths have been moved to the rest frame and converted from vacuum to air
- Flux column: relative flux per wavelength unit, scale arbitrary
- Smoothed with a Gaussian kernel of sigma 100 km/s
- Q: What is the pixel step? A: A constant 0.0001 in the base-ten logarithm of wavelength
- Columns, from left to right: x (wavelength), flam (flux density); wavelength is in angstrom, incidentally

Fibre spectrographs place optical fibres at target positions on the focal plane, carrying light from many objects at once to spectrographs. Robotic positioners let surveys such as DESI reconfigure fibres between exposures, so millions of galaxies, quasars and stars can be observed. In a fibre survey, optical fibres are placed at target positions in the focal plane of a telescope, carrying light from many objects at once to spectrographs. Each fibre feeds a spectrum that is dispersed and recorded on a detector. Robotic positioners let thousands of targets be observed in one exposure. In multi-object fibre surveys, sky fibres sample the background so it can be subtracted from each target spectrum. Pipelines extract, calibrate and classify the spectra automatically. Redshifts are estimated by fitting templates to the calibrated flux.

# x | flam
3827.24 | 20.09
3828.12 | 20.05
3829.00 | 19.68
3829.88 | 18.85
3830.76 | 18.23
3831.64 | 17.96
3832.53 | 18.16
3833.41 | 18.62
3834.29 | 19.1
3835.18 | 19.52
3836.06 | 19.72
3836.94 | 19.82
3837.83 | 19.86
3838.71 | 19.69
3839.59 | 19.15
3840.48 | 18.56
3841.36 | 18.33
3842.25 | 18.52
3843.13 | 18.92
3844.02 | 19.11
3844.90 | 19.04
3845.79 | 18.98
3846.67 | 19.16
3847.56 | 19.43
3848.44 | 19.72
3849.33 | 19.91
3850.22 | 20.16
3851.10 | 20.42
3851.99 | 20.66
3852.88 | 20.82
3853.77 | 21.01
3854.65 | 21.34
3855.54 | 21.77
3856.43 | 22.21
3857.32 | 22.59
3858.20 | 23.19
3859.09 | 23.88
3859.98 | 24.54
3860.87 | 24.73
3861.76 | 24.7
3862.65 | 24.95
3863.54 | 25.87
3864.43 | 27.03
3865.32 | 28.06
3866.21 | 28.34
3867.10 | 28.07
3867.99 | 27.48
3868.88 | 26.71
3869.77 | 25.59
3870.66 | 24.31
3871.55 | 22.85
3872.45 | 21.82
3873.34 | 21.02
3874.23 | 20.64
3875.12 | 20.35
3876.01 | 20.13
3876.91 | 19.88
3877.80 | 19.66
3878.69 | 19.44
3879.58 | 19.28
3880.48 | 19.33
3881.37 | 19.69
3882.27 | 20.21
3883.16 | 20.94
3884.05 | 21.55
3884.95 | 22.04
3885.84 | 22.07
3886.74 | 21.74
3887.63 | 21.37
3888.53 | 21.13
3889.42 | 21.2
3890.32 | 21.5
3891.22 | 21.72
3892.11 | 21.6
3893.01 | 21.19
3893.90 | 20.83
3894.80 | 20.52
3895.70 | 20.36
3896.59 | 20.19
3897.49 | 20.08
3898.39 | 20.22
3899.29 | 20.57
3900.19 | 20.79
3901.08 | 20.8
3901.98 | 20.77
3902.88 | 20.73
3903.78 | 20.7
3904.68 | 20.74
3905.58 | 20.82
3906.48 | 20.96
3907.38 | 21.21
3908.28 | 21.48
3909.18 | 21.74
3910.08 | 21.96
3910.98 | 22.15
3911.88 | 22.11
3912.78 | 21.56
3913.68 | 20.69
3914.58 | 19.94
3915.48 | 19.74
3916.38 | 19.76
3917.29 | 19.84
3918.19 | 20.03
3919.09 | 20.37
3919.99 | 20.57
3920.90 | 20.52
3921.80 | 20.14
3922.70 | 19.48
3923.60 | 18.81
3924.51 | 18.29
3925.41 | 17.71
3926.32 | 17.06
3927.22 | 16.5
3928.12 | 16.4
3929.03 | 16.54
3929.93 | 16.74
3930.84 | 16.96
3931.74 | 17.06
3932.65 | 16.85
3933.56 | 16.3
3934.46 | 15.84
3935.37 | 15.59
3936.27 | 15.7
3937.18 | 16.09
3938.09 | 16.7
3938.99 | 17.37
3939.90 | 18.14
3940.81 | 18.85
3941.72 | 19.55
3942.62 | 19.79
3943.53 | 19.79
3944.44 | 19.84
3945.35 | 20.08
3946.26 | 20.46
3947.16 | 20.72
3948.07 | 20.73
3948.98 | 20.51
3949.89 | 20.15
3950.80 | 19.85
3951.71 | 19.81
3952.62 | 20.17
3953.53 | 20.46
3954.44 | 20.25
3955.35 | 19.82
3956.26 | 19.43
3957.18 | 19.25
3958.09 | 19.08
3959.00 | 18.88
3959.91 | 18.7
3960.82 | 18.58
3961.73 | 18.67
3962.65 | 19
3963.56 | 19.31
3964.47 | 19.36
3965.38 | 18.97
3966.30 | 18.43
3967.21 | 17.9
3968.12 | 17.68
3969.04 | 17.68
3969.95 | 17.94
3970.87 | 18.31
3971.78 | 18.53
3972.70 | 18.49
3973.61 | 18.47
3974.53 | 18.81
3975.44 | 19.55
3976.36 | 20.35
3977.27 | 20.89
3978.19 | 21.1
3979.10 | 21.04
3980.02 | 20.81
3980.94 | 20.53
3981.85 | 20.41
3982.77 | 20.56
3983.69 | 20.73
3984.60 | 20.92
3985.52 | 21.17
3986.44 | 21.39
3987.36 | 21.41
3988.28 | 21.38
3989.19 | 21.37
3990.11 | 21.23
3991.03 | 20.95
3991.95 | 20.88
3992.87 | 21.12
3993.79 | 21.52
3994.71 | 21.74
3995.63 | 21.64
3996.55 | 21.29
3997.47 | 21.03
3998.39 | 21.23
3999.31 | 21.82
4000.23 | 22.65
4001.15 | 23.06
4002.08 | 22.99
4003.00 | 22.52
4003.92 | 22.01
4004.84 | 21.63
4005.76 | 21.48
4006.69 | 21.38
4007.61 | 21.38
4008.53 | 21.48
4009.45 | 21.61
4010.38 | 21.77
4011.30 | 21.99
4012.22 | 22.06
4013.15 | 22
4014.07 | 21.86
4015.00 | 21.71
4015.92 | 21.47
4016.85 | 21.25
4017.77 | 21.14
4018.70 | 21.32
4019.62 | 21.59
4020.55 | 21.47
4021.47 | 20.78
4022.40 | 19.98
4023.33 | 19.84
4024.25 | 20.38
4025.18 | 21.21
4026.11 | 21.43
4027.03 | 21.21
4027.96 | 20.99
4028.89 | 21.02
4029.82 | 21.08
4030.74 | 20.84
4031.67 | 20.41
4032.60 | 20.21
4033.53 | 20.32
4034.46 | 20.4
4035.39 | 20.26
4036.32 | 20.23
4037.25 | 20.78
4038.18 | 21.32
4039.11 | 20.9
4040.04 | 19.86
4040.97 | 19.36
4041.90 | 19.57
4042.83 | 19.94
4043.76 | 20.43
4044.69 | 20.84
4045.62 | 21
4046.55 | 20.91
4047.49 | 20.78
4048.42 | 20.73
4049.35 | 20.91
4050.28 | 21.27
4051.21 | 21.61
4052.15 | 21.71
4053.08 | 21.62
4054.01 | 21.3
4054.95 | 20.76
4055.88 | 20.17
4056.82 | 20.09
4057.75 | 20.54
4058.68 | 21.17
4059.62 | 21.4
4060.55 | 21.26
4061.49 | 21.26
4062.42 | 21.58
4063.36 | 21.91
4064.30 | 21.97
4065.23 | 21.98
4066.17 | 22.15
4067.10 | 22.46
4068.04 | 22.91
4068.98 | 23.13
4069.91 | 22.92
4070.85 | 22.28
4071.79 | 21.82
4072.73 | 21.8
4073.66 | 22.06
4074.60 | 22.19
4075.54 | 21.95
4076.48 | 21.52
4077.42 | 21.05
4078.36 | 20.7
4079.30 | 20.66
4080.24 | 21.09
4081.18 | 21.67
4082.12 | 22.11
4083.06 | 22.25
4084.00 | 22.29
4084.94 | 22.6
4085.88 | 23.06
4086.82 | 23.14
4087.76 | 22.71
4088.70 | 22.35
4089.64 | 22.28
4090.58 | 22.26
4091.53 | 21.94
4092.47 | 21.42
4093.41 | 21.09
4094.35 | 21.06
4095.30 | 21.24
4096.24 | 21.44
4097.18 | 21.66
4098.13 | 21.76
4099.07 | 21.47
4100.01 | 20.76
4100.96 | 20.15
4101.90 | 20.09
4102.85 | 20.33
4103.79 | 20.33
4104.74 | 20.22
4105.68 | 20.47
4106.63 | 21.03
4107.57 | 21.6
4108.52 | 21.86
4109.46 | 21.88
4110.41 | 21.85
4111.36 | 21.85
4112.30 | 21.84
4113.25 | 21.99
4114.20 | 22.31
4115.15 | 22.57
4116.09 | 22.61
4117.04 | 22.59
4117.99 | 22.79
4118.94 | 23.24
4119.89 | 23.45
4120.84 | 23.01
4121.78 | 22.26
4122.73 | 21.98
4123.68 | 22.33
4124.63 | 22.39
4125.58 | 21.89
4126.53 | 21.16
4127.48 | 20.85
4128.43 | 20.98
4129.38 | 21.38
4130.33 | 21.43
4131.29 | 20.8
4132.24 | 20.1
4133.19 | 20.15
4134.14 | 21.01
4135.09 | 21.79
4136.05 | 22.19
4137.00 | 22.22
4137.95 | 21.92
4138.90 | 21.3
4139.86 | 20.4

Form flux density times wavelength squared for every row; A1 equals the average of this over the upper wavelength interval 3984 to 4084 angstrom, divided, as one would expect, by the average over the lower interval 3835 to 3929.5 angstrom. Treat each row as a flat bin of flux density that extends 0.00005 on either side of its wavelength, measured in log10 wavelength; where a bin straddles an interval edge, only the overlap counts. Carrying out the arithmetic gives 1.09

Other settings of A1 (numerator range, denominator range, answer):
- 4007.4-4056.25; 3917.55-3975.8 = 1.17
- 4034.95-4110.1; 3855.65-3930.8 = 1.10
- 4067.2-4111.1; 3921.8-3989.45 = 1.22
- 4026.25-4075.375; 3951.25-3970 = 1.16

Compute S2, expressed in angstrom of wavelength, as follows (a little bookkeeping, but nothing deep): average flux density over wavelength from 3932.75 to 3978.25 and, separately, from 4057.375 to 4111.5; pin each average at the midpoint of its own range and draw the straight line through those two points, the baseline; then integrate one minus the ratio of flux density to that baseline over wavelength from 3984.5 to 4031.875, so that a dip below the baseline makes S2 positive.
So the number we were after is -3.33 angstrom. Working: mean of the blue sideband 18.9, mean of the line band 21.4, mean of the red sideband 21.7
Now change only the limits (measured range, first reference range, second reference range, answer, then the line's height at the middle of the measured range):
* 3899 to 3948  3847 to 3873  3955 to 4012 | 6.0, 21.9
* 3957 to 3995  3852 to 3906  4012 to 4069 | 2.9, 21.5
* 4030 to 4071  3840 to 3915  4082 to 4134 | 1.2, 21.7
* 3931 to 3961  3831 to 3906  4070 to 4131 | 3.7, 21.5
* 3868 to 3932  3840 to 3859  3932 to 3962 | -3.2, 19.5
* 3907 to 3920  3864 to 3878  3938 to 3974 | 0.4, 21.6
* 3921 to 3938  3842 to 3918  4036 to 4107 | 3.4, 21.5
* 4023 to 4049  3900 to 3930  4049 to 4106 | 0.7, 21.2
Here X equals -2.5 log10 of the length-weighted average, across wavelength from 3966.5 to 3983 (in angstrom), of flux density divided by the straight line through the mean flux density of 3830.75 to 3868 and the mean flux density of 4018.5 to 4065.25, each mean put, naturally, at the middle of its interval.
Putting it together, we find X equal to 0.09 mag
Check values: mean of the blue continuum 21.4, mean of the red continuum 20.9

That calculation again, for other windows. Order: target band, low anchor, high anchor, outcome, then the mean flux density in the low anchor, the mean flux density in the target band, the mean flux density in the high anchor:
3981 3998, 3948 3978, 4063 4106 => -0.07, 19.2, 21.1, 21.7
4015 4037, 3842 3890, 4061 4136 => 0.05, 22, 20.8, 21.8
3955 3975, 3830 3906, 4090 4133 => 0.15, 21.3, 18.7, 21.6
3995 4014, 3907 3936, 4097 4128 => -0.09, 19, 21.9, 21.7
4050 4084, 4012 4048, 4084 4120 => -0.02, 20.8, 21.6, 21.8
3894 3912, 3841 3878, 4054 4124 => 0.07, 22.3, 20.9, 21.8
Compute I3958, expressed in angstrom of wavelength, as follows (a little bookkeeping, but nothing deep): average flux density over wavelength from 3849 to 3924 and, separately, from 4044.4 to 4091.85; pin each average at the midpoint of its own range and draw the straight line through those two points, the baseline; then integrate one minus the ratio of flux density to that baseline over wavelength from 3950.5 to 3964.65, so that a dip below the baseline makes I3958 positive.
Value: 1.5 angstrom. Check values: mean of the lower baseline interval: 21.7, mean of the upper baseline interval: 21.7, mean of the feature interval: 19.4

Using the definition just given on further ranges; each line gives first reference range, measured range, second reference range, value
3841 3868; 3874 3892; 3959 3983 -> 0.7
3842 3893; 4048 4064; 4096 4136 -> 0.4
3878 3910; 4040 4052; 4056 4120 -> 0.5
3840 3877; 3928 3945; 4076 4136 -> 3.6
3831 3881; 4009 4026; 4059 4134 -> 0.3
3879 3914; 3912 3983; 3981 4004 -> 7.5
